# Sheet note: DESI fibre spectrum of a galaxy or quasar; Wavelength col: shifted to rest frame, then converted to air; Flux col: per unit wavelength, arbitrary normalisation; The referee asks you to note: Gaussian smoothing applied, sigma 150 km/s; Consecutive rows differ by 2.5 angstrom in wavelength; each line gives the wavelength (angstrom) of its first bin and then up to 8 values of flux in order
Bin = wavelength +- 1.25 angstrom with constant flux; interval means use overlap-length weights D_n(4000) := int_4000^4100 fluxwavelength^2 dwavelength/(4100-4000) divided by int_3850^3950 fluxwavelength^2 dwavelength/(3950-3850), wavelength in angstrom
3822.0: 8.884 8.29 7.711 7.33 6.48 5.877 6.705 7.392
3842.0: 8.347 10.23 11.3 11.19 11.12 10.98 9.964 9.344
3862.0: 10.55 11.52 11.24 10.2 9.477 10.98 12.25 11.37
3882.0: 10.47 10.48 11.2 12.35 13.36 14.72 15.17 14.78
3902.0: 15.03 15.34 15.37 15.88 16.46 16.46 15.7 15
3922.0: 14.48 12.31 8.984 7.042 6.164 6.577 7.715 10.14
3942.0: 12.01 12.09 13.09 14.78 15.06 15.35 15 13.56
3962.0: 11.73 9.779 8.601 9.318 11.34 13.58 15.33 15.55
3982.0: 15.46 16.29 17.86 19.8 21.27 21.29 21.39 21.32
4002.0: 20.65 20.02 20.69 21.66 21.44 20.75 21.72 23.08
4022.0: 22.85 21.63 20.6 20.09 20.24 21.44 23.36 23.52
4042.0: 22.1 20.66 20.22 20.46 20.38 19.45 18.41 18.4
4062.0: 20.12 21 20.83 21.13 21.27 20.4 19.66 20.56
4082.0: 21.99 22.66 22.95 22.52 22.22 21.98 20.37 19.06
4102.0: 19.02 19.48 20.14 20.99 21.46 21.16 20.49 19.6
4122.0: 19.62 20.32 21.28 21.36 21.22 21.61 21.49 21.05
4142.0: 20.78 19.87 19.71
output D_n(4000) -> 1.89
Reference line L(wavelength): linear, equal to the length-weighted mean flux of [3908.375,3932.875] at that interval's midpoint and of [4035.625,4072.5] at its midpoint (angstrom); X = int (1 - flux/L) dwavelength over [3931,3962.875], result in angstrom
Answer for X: 5.99 angstrom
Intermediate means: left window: 12.9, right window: 20.7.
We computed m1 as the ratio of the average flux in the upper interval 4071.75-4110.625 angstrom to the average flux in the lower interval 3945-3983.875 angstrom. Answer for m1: 1.59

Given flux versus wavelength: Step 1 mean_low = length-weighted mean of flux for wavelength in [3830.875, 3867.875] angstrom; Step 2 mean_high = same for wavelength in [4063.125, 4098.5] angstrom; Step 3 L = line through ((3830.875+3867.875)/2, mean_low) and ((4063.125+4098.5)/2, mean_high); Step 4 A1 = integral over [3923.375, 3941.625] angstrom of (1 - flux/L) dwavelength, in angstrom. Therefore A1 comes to 6.9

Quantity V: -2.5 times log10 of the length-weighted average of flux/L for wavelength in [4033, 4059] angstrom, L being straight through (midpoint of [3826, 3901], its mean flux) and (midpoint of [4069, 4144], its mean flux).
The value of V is -0.15 mag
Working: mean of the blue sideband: 10.5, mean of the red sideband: 20.9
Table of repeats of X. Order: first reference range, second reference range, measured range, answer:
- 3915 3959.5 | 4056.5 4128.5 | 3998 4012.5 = -4.7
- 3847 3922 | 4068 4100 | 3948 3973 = 5.4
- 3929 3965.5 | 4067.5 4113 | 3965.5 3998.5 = -4.8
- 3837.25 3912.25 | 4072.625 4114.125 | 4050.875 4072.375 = -0.5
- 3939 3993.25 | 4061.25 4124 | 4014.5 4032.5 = -4.6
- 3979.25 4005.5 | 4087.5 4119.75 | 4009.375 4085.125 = -3.8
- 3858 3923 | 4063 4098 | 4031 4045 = -1.8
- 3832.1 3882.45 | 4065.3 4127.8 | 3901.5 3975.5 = 5.7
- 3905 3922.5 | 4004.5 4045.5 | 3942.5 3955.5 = 2.7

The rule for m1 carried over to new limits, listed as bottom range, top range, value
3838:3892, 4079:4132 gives 1.97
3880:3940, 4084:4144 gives 1.66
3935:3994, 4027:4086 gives 1.52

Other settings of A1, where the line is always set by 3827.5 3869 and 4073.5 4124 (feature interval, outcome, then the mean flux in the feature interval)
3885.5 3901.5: -3.1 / 13.6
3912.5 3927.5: -1.9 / 14.2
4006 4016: -2.6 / 21.2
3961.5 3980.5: 4.0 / 11.9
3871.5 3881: -0.5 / 11.1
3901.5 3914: -3.8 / 15.7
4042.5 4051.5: -1.0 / 20.6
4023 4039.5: -3.4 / 21.4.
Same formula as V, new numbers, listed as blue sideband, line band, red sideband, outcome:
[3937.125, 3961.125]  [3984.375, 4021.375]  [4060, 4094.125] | -0.25 mag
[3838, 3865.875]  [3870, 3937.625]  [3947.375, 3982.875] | -0.09 mag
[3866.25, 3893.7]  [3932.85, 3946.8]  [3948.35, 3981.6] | 0.26 mag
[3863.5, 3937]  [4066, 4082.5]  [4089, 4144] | -0.09 mag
